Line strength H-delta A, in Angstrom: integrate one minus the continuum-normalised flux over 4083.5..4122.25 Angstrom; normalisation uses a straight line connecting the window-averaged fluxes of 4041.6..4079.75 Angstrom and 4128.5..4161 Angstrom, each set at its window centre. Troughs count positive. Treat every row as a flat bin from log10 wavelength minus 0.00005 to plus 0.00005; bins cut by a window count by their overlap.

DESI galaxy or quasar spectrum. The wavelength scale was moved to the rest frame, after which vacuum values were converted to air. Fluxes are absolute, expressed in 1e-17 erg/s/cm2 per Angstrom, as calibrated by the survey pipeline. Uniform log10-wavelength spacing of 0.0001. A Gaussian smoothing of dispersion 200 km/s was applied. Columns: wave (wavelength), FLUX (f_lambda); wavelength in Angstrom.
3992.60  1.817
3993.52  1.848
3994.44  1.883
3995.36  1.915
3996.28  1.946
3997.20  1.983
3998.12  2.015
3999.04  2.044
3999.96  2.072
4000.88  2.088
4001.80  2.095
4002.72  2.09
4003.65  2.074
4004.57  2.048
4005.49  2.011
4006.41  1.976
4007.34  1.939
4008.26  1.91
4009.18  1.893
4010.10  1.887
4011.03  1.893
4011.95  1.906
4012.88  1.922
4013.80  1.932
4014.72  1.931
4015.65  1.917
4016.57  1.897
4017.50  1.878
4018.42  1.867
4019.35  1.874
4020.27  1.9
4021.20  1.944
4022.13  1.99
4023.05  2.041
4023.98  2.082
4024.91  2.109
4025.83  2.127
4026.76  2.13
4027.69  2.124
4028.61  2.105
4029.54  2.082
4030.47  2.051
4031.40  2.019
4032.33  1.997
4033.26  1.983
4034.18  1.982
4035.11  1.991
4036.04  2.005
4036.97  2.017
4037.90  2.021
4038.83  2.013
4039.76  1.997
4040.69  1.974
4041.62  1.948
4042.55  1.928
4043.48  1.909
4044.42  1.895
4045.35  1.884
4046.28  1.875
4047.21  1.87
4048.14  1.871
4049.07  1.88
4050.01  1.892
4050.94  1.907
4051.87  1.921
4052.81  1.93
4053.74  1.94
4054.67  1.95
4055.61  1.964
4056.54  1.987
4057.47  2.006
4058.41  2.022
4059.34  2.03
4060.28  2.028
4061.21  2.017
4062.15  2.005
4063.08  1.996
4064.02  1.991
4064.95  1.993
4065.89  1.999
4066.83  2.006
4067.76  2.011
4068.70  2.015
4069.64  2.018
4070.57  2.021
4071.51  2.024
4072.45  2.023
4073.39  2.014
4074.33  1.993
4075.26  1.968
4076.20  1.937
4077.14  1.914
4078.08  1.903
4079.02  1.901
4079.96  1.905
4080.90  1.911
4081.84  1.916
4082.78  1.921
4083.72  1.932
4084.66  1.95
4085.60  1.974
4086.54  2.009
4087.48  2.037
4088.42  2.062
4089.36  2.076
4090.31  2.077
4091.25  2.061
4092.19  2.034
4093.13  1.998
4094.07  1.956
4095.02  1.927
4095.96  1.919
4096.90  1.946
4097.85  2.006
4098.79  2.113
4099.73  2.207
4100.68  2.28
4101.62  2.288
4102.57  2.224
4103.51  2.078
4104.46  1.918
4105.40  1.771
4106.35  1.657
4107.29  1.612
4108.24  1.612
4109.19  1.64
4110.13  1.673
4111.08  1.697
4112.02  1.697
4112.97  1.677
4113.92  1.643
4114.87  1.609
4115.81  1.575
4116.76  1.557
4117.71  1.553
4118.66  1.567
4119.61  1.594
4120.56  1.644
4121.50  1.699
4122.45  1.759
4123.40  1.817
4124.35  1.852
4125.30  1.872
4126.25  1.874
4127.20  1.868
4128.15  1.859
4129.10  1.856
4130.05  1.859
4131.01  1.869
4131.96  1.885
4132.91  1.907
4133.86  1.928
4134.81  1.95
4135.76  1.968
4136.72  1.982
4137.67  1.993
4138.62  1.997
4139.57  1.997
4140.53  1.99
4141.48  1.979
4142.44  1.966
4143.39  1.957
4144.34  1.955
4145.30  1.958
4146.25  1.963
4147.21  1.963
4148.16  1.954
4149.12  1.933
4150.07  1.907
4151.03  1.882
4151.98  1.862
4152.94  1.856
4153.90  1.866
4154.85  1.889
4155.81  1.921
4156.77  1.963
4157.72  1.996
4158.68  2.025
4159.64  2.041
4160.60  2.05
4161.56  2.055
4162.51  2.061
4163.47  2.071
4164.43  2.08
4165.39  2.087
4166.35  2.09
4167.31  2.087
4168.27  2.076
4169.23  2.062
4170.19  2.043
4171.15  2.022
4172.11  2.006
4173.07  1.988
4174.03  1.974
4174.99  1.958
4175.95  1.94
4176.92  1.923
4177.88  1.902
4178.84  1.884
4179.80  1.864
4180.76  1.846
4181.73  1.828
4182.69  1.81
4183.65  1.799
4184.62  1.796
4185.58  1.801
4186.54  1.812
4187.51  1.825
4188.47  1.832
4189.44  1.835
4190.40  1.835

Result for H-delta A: 1.7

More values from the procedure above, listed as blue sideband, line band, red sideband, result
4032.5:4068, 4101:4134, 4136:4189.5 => 3.0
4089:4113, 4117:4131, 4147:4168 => 1.4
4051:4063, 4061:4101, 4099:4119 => -2.2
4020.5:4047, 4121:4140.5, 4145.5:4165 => 0.8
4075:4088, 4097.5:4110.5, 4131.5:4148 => 0.1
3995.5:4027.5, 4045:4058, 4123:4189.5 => 0.3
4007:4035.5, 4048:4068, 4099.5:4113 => -0.4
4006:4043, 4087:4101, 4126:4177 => -0.5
